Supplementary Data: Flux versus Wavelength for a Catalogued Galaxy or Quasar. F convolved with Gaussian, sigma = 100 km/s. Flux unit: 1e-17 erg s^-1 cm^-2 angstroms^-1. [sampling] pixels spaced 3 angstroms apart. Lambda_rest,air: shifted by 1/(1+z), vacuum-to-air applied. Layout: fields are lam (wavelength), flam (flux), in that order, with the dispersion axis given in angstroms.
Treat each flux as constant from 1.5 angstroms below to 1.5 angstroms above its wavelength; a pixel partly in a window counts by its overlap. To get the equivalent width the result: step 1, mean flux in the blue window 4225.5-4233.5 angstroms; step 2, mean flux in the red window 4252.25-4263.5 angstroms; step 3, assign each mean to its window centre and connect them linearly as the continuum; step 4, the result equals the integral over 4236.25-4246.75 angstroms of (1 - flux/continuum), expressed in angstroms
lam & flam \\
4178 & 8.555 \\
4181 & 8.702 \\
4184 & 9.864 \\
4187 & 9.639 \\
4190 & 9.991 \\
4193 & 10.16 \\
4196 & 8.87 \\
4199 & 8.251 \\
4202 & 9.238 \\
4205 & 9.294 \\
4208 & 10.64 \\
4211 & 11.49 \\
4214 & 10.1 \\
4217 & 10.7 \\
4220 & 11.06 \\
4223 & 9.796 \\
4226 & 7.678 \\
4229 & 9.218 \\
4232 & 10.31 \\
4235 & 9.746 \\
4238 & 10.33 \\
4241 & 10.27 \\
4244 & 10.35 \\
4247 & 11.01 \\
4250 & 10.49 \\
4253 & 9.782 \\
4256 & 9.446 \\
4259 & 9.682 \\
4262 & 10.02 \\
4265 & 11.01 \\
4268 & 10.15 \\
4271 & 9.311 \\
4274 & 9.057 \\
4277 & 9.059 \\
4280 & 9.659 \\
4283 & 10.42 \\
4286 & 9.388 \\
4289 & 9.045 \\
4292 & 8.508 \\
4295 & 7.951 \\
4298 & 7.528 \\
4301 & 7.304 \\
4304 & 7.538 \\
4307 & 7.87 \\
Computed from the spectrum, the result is -1.0 angstroms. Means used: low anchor 9.24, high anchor 9.73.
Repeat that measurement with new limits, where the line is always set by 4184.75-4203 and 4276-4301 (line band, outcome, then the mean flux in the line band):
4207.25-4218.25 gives -1.74 angstroms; 10.7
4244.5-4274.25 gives -3.42 angstroms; 10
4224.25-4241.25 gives -0.72 angstroms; 9.55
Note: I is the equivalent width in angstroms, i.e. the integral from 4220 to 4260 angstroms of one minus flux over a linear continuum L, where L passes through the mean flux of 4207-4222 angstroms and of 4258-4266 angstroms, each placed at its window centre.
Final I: 2.2 angstroms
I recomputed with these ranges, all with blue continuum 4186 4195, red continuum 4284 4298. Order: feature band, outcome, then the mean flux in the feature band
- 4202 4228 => -1.19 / 10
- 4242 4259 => -1.89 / 10.2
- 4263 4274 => -1.31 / 10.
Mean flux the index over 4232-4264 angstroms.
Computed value 10.1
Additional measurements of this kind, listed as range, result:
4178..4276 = 9.84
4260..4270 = 10.3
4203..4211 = 10.2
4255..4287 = 9.76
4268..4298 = 9.12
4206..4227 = 10.2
